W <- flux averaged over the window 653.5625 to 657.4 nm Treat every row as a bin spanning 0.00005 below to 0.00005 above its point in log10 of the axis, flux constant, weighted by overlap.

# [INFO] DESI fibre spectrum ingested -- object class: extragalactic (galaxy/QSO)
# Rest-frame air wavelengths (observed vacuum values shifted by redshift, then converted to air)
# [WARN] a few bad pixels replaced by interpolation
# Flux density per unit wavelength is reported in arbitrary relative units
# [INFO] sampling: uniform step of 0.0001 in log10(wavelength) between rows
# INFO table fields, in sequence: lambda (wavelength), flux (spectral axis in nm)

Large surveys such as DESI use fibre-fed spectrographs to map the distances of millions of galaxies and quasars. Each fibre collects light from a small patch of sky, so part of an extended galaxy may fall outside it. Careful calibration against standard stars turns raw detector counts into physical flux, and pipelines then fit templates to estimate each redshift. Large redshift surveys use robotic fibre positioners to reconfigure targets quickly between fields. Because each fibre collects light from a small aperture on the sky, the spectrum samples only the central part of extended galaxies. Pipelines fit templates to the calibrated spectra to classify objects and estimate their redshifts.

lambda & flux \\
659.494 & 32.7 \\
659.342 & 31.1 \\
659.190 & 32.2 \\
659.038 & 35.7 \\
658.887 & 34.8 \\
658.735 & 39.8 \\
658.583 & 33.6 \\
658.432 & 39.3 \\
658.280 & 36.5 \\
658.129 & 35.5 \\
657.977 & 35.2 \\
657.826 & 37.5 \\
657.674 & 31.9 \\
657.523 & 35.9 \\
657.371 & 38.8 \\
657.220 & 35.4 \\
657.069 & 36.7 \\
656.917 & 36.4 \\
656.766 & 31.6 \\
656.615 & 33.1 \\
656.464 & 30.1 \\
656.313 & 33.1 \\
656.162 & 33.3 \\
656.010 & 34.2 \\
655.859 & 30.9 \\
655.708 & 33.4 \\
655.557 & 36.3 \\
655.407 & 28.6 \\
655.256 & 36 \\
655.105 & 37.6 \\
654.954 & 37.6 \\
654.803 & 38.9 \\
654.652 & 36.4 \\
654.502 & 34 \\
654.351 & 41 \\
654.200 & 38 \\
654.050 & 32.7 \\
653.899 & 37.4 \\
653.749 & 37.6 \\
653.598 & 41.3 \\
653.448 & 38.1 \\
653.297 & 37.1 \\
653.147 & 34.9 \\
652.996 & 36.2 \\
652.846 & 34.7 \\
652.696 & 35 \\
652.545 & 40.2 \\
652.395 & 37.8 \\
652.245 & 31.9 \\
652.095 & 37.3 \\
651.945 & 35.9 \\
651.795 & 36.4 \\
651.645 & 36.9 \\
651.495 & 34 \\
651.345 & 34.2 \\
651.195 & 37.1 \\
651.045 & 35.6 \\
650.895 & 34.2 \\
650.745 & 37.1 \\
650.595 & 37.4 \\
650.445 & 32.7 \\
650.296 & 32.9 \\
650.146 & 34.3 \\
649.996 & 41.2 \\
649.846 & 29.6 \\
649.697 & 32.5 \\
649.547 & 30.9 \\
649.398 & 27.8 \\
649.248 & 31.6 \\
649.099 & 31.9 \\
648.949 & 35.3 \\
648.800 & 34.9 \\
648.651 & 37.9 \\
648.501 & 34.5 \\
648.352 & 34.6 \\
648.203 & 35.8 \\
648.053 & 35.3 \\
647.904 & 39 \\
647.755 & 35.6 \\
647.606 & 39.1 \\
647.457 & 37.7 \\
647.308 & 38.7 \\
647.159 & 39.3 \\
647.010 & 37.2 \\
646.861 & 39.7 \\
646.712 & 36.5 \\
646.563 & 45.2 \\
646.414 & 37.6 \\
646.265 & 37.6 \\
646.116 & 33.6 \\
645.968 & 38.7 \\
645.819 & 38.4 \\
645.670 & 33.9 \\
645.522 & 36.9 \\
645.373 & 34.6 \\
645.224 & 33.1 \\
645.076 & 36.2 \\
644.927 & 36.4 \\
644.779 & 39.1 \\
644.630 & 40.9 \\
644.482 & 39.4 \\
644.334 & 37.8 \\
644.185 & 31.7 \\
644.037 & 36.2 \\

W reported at 35.3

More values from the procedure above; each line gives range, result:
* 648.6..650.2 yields 33.4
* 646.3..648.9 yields 37.5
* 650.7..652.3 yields 35.5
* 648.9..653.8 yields 35.2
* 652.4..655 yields 37.1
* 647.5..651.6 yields 34.7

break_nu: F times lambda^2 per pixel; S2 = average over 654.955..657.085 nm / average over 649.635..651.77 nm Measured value 1.0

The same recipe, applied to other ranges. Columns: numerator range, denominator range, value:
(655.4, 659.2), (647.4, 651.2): 1.02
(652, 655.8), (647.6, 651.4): 1.06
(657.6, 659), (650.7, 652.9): 1.02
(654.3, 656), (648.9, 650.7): 1.08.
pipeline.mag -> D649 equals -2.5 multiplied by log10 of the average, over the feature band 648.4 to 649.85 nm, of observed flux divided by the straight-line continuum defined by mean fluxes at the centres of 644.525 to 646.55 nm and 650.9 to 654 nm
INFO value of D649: 0.119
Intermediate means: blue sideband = 37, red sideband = 36.4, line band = 32.9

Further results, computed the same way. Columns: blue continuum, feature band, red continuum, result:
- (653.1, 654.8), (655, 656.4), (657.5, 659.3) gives 0.088 mag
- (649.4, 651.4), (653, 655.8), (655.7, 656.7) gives -0.105 mag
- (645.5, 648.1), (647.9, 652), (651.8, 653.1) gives 0.069 mag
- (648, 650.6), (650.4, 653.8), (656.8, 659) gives -0.051 mag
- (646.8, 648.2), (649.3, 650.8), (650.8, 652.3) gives 0.085 mag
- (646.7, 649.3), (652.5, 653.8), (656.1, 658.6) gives -0.045 mag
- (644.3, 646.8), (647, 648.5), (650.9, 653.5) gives -0.005 mag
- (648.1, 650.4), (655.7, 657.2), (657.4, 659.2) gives 0.066 mag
